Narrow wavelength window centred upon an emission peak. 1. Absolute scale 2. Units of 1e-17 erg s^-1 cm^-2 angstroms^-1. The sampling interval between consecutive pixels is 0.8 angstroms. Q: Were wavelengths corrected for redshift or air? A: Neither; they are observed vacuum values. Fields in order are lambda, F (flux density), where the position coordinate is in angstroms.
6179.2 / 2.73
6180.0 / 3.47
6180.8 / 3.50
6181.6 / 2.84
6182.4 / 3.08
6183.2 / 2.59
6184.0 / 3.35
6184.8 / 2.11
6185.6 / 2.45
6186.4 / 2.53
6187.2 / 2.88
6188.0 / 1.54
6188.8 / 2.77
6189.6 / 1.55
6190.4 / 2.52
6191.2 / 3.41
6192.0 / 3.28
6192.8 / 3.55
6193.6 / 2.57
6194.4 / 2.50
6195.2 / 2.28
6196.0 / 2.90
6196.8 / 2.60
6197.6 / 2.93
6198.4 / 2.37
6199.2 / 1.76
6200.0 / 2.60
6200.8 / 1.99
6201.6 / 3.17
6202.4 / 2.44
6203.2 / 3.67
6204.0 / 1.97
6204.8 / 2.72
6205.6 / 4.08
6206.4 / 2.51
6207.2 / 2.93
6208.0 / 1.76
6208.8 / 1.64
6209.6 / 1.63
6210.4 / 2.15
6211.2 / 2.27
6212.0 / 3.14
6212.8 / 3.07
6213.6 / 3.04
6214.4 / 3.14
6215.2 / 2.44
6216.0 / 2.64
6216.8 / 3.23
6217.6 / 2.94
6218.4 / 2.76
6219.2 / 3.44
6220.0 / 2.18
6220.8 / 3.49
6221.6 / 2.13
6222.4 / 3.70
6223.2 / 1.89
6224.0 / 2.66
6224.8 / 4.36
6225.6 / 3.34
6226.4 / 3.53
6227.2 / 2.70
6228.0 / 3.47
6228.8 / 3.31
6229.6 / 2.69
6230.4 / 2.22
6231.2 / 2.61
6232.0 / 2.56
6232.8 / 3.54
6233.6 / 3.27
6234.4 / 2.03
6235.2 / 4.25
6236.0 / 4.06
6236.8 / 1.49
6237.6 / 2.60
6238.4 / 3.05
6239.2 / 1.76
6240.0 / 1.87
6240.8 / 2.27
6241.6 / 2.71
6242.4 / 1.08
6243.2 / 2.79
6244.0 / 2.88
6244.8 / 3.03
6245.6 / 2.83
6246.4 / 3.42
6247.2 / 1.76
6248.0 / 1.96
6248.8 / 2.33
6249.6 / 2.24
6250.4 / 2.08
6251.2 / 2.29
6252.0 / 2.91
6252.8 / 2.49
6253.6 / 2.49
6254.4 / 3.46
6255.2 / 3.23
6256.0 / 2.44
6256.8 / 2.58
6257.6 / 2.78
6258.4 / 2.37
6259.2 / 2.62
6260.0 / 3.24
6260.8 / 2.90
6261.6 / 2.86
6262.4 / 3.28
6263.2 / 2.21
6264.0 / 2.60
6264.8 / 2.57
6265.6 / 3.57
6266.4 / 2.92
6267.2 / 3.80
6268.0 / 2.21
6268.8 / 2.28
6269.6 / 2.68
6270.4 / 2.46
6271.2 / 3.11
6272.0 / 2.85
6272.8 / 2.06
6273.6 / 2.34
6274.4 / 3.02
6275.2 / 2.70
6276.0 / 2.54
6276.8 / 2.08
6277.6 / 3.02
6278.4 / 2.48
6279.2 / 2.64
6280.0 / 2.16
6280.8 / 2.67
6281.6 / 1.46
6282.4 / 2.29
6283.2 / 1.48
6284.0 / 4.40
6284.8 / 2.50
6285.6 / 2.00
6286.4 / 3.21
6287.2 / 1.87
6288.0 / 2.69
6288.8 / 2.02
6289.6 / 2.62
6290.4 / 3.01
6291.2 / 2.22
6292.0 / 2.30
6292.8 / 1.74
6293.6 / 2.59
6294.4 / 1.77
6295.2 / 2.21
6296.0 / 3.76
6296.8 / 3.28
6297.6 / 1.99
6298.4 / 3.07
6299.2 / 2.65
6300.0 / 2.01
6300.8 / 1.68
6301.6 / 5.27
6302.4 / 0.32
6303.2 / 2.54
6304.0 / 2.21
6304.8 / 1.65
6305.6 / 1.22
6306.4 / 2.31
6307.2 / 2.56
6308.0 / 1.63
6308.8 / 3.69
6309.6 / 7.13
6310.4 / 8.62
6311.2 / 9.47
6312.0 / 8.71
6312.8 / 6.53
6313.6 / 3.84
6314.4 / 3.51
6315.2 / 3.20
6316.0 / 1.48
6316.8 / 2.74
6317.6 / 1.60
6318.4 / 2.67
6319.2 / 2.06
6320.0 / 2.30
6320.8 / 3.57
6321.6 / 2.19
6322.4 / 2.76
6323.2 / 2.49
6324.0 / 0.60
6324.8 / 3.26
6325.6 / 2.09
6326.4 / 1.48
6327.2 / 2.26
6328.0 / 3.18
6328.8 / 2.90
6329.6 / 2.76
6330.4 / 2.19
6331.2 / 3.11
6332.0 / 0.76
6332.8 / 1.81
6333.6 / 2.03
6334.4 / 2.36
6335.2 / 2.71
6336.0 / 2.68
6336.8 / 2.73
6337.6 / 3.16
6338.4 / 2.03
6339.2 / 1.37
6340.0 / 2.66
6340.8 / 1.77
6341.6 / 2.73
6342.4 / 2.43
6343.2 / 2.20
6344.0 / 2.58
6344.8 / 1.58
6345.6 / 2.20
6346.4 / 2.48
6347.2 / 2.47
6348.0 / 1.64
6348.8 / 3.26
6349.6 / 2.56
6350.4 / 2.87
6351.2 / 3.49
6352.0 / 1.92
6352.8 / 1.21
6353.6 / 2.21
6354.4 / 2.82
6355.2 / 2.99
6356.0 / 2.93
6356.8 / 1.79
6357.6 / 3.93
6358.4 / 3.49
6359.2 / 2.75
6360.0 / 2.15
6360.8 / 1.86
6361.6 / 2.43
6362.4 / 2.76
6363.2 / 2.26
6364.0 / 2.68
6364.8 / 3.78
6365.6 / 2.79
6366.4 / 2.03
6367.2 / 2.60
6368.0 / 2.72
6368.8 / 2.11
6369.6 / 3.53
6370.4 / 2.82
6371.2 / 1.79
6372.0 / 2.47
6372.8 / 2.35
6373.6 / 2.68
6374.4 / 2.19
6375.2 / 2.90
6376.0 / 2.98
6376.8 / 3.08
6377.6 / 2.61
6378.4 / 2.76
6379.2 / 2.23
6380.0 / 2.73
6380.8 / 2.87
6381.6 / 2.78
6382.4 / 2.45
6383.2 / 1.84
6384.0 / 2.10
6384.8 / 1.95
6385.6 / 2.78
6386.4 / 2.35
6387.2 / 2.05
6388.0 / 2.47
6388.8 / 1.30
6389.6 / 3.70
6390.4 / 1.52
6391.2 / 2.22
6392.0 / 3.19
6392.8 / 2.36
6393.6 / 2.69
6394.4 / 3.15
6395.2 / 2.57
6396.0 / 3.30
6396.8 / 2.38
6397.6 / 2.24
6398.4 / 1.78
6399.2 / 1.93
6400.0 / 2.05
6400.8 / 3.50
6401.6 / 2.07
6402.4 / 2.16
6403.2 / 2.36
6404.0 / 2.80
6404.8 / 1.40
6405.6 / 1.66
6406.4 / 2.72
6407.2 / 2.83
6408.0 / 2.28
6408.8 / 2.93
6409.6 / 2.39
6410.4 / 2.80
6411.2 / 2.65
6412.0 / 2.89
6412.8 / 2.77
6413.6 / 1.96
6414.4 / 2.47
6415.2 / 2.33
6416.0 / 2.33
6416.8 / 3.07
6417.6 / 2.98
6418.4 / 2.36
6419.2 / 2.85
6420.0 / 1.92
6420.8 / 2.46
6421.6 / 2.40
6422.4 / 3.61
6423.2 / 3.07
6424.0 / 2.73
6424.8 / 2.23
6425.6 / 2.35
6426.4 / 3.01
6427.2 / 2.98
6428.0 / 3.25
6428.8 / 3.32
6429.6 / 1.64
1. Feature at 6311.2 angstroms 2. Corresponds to Hbeta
